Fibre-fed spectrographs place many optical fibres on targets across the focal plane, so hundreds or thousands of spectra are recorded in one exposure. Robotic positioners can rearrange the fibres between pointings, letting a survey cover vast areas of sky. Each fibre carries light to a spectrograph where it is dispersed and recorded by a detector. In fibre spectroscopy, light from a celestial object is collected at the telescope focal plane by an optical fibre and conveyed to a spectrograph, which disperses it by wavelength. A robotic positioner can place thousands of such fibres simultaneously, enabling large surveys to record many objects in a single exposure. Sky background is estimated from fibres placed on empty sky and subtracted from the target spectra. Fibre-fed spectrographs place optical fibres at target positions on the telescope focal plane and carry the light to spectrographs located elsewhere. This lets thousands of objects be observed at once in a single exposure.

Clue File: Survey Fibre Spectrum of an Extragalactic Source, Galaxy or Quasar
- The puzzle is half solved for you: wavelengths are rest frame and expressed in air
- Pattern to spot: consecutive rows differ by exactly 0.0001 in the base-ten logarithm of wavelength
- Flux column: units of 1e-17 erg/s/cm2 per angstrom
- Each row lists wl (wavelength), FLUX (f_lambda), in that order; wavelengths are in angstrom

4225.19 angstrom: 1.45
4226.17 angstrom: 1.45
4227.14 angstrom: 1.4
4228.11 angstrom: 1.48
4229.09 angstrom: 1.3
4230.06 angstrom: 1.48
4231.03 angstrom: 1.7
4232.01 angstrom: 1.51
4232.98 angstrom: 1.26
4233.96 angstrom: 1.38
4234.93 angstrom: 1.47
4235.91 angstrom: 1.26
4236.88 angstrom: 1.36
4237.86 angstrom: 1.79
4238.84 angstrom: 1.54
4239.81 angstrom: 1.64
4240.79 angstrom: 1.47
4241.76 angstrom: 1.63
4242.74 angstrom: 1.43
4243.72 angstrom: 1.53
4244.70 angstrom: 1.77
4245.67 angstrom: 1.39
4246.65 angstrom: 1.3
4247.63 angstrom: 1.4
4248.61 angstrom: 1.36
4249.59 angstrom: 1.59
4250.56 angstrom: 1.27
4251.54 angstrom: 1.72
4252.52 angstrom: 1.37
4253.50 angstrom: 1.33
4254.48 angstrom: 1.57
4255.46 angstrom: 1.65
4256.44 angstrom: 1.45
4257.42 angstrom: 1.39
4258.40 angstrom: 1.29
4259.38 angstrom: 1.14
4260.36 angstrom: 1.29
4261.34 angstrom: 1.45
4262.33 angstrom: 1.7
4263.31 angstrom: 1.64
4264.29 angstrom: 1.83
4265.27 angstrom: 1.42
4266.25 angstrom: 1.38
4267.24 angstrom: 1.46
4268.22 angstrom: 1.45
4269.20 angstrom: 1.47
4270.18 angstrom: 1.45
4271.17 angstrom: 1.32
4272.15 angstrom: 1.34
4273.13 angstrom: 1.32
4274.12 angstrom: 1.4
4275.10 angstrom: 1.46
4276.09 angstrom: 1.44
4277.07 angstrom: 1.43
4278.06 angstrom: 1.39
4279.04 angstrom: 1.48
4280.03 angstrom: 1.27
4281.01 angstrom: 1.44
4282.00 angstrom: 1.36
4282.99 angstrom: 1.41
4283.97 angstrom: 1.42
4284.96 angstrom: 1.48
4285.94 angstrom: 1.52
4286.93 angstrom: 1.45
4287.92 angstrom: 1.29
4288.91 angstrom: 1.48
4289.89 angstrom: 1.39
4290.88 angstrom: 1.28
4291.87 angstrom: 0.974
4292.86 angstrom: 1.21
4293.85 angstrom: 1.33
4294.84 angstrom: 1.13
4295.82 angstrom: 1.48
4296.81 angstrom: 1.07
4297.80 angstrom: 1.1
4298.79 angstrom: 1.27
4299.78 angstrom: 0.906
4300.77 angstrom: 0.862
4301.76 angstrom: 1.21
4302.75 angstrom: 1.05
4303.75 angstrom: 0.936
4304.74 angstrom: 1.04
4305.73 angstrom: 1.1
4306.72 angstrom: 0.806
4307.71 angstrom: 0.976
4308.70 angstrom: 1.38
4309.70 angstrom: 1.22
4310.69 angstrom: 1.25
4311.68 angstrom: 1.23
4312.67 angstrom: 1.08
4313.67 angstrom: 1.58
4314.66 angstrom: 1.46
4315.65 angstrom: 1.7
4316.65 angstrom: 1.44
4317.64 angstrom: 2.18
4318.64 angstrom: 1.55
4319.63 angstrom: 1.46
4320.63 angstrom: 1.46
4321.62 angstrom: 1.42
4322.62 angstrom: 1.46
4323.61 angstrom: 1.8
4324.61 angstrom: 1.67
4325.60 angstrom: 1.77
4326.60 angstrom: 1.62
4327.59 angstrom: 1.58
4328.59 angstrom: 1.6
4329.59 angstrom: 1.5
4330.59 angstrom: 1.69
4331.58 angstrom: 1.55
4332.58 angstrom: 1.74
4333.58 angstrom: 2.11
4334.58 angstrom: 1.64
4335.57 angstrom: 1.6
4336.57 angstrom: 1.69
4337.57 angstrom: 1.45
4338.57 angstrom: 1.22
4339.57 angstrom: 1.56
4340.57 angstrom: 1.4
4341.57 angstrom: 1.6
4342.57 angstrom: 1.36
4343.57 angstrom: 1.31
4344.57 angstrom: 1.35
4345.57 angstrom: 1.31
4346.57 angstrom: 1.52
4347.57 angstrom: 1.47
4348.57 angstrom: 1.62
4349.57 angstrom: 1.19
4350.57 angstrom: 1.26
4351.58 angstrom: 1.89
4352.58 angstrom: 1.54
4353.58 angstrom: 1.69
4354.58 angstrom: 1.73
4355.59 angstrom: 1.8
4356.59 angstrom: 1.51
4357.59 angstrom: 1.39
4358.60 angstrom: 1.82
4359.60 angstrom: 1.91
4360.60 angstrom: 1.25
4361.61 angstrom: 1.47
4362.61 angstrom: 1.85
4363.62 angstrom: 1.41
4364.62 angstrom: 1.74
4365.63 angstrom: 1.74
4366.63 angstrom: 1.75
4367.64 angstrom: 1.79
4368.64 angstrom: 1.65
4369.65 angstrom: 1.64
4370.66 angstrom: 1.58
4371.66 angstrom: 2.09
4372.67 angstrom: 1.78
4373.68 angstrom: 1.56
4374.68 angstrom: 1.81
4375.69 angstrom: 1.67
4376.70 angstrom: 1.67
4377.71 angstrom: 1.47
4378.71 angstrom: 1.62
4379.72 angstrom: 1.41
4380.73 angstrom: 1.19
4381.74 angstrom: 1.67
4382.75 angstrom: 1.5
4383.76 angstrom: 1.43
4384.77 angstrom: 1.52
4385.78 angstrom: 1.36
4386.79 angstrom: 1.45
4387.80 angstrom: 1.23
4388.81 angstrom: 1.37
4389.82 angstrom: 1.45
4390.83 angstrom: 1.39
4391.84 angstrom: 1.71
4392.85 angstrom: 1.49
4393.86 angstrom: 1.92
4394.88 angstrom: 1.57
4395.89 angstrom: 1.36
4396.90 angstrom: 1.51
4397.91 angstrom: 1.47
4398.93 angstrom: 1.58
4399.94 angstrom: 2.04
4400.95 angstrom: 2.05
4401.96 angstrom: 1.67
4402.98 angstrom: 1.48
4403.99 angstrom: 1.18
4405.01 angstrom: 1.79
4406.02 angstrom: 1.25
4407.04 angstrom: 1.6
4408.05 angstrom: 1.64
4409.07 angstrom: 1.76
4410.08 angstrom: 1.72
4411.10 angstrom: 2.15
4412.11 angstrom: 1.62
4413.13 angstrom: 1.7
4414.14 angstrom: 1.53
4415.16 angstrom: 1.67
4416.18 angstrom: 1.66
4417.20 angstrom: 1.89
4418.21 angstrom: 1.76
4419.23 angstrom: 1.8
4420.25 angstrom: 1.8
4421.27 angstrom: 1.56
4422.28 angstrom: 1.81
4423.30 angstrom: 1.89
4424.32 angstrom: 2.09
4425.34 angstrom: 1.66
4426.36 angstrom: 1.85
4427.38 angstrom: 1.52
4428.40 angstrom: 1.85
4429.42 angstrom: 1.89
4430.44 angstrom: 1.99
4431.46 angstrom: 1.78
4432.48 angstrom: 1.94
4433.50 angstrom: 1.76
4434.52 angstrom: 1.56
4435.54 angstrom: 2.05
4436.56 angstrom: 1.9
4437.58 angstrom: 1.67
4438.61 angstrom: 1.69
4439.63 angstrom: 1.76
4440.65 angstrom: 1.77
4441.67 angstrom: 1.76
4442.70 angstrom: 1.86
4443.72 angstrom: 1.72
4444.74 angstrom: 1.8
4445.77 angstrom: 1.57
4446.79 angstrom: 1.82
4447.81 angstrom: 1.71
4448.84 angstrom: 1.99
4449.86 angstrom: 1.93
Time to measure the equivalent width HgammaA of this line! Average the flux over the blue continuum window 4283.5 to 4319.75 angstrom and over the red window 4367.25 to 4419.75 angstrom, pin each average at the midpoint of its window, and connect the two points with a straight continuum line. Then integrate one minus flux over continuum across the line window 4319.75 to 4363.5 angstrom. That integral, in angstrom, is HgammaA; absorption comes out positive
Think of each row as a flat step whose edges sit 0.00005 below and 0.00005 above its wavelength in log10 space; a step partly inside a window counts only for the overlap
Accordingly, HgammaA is -4.4 angstrom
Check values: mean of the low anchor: 1.28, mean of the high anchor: 1.61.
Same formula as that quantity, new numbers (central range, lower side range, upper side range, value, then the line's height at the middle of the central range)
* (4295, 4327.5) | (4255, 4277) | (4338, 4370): 3.7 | 1.5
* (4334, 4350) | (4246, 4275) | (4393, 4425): 1.2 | 1.58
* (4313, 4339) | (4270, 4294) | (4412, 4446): -2.1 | 1.49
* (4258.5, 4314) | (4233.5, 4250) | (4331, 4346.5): 7.3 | 1.51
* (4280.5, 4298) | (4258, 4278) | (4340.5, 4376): 1.7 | 1.47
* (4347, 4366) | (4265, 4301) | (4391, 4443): -0.5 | 1.55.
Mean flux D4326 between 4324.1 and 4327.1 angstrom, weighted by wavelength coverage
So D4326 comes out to 1.69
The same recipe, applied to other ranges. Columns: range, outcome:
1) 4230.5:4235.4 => 1.46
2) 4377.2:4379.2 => 1.55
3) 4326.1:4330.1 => 1.57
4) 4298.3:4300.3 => 1.08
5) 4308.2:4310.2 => 1.3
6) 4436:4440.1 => 1.76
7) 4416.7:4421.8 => 1.76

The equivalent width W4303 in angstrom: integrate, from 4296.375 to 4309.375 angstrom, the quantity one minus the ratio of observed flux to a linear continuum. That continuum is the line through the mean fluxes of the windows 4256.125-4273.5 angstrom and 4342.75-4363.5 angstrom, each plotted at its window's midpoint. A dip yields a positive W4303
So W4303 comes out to 3.7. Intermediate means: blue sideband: 1.43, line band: 1.06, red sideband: 1.54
